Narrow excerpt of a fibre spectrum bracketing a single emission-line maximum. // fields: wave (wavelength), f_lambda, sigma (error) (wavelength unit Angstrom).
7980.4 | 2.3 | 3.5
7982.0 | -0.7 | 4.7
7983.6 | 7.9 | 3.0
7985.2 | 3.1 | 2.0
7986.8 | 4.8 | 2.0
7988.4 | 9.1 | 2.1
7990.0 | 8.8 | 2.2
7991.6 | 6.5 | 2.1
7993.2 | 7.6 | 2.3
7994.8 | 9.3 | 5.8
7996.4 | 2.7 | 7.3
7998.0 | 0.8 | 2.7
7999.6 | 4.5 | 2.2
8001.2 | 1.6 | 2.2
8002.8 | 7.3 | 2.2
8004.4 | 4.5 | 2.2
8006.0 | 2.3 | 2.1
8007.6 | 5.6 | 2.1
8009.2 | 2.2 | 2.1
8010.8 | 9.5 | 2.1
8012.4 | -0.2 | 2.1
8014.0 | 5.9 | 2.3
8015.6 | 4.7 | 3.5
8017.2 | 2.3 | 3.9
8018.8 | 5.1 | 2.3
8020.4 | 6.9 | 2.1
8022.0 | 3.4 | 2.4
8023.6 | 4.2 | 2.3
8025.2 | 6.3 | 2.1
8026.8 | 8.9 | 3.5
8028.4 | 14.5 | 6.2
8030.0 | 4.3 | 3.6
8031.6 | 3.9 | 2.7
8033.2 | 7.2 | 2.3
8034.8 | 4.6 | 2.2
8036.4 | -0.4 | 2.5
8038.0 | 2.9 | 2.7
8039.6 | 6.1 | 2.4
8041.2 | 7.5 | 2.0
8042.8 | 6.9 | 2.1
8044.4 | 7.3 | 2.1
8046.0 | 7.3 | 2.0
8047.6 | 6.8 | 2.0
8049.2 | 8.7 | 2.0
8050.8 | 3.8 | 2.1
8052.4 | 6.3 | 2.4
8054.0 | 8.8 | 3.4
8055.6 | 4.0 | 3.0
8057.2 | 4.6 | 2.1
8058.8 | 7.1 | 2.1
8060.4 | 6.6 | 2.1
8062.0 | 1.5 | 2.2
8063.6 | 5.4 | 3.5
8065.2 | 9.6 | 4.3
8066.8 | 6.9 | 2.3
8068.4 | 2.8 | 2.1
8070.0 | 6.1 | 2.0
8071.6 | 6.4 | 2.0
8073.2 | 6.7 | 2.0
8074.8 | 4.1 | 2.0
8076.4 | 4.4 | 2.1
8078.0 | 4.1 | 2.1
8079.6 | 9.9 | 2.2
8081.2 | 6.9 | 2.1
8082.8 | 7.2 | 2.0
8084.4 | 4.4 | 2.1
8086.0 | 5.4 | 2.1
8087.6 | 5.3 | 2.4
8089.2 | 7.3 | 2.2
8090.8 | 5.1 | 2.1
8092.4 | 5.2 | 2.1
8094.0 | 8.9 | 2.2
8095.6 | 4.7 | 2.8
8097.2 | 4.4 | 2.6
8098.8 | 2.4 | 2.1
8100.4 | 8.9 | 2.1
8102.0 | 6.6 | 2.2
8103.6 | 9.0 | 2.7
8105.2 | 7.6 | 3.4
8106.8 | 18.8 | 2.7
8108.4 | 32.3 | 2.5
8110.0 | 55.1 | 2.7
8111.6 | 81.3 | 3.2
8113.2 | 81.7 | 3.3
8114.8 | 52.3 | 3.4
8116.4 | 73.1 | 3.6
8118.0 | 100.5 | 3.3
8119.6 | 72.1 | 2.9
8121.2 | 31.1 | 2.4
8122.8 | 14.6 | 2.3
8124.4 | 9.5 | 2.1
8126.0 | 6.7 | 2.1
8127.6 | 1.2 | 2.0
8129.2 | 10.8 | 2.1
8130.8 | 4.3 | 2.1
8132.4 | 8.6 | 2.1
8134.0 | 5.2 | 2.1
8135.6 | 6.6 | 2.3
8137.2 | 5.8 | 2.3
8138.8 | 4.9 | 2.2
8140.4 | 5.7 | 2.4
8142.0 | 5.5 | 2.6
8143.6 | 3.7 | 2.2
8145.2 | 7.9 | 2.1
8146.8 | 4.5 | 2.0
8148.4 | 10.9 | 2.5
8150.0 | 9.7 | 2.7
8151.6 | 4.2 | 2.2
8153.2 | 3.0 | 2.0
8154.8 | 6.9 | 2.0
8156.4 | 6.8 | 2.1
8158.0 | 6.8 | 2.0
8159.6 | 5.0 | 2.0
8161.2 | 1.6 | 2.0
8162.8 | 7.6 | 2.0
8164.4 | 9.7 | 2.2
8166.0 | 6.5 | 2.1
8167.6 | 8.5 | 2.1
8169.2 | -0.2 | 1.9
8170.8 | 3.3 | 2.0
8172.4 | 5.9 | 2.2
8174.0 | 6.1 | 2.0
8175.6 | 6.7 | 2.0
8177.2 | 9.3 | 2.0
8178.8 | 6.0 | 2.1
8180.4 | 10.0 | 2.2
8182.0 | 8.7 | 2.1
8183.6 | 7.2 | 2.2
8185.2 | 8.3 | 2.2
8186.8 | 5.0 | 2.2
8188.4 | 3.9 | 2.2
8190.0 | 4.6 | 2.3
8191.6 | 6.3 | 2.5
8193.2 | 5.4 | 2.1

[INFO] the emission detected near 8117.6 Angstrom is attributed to [O II]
